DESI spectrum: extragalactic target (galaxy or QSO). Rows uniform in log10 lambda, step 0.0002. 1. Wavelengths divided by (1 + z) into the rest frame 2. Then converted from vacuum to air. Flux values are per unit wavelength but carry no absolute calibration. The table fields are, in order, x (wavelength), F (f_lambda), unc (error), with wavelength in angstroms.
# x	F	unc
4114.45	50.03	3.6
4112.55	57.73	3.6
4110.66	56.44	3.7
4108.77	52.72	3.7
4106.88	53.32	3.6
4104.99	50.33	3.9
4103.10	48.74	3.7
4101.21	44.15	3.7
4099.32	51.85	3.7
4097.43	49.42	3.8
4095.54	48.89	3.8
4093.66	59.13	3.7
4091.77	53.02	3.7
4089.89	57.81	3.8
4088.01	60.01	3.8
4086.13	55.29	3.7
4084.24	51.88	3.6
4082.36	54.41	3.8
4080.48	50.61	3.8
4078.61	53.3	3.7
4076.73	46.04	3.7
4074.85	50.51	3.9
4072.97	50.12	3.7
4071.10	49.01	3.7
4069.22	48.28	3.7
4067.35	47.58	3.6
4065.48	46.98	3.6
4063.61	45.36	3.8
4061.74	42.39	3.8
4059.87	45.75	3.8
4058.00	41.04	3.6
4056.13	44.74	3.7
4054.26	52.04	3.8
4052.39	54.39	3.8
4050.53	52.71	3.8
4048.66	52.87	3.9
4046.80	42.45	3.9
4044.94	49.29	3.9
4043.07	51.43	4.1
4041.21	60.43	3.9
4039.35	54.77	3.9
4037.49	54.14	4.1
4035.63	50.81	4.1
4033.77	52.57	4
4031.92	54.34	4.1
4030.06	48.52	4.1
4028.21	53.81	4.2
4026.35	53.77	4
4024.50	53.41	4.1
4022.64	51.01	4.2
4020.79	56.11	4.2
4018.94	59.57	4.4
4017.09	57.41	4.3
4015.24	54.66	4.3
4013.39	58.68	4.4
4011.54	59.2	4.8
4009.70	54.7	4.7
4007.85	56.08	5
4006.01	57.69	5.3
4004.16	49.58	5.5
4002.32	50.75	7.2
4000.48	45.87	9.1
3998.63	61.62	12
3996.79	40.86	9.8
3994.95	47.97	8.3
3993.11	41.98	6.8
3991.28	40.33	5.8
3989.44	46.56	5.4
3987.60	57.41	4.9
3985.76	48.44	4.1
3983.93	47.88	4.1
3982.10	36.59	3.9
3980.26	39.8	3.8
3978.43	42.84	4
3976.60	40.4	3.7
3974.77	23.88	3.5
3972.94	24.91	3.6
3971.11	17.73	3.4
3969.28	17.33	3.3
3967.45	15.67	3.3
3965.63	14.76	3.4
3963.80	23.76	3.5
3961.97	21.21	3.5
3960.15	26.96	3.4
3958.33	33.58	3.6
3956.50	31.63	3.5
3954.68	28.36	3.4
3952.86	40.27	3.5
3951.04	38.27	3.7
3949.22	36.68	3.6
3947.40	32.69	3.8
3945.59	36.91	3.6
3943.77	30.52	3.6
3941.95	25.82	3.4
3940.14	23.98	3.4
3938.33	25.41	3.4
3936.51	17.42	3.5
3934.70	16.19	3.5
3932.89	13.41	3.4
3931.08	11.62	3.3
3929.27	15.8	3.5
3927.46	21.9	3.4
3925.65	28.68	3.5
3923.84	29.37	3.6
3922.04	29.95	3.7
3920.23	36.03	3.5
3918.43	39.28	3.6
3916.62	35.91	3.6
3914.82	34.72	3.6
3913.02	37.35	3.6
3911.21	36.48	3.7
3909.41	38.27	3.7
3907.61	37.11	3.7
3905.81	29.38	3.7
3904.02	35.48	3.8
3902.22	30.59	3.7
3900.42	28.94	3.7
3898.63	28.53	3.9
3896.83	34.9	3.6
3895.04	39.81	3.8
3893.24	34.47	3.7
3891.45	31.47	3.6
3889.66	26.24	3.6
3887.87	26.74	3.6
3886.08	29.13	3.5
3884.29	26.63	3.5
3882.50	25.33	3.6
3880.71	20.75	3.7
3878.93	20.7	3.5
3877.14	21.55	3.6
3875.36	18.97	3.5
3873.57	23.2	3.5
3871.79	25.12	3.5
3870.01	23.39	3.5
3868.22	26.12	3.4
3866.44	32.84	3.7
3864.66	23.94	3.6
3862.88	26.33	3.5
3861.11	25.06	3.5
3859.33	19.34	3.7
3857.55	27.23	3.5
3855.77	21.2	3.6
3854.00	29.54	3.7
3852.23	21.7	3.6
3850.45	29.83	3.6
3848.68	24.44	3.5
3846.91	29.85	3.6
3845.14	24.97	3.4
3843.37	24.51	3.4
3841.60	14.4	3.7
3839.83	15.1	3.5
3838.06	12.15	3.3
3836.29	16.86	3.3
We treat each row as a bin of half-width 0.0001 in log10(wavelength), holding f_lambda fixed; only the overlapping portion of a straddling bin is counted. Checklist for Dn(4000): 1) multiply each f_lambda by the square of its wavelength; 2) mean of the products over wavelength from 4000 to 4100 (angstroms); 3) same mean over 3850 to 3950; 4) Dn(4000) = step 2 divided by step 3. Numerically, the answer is 2.02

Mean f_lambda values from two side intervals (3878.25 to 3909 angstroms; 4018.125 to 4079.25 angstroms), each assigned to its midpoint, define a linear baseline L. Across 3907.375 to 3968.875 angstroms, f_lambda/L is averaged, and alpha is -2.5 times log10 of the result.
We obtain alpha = 0.25 mag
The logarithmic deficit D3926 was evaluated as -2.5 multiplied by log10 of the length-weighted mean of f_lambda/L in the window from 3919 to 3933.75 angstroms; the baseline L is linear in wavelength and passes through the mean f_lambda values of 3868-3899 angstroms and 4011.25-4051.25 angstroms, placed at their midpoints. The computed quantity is 0.40 mag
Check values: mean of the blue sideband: 26.8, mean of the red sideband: 53.6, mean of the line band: 23.7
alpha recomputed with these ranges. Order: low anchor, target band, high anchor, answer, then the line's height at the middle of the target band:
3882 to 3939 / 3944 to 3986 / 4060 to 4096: 0.17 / 36.3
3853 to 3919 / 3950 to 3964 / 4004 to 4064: 0.28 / 40.2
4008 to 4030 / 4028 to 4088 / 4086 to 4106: 0.07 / 53.9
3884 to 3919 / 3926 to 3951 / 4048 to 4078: 0.45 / 36.6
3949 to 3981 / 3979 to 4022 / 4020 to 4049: -0.24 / 40.8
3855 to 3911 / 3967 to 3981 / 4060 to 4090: 0.35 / 38.5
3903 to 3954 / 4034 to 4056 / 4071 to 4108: -0.14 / 45.8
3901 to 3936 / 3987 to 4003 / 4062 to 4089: -0.21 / 39.6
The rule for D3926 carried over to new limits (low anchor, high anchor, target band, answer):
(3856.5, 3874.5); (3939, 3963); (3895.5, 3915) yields -0.21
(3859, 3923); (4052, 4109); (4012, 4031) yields -0.24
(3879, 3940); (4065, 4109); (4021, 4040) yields -0.19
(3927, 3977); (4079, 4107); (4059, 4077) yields 0.01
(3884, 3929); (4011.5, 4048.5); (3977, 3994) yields 0.03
